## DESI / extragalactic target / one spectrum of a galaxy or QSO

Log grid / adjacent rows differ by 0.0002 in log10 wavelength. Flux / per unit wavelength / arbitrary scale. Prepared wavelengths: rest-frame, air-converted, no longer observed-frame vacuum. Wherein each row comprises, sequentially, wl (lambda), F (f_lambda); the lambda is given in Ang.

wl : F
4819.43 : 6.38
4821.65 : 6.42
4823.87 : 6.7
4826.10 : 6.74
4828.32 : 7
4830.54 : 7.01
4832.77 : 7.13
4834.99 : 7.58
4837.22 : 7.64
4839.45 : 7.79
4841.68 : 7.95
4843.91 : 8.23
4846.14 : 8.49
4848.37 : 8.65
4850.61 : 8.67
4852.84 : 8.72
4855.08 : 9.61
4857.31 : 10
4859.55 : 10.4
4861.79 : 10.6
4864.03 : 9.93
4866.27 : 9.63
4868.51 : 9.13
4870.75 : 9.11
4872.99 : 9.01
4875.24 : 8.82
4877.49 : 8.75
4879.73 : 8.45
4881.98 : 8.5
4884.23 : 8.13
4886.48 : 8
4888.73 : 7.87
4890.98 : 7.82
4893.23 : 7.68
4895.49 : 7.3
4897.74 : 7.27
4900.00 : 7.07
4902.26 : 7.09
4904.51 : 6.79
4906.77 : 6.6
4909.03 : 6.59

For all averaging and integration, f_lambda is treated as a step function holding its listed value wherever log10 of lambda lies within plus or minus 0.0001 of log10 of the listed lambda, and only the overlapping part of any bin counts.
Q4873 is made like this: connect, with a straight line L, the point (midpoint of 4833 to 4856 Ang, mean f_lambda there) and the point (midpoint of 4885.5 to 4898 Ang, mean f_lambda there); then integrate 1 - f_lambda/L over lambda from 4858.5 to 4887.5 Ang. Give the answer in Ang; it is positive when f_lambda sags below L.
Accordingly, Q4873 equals -4.3 Ang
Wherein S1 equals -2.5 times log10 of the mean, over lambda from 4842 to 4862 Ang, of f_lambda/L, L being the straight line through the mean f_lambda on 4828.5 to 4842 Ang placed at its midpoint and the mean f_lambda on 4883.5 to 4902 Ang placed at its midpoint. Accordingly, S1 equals -0.22 mag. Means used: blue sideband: 7.46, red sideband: 7.6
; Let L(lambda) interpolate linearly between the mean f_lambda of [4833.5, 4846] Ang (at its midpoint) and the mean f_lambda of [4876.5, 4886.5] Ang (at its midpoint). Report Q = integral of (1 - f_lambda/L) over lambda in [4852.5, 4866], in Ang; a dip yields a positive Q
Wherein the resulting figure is -3.0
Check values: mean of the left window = 7.87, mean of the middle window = 9.93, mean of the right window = 8.4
